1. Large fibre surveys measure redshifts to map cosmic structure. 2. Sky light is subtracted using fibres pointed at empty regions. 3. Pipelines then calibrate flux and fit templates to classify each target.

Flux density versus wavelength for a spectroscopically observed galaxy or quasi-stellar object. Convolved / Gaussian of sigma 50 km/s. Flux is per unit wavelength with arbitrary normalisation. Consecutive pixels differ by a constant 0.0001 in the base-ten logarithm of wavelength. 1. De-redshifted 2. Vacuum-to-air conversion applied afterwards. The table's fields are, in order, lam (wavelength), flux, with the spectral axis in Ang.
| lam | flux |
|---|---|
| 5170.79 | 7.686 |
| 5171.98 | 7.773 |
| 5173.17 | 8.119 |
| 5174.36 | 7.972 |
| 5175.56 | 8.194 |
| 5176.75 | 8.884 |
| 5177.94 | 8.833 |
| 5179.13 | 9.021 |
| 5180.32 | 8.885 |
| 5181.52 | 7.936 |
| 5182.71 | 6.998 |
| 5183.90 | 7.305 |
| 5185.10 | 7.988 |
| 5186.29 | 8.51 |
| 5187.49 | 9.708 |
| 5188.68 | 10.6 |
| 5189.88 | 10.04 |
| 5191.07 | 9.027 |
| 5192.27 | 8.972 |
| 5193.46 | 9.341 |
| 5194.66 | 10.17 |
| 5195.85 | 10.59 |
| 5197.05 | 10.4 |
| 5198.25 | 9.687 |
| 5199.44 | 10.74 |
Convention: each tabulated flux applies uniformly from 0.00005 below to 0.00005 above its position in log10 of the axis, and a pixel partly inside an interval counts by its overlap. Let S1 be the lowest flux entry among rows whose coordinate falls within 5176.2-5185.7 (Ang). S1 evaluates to 6.998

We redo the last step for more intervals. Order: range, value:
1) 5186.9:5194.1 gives 8.972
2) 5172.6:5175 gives 7.972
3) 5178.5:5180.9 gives 8.885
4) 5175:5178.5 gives 8.194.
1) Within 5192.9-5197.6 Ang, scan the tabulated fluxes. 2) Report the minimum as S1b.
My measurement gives 9.341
